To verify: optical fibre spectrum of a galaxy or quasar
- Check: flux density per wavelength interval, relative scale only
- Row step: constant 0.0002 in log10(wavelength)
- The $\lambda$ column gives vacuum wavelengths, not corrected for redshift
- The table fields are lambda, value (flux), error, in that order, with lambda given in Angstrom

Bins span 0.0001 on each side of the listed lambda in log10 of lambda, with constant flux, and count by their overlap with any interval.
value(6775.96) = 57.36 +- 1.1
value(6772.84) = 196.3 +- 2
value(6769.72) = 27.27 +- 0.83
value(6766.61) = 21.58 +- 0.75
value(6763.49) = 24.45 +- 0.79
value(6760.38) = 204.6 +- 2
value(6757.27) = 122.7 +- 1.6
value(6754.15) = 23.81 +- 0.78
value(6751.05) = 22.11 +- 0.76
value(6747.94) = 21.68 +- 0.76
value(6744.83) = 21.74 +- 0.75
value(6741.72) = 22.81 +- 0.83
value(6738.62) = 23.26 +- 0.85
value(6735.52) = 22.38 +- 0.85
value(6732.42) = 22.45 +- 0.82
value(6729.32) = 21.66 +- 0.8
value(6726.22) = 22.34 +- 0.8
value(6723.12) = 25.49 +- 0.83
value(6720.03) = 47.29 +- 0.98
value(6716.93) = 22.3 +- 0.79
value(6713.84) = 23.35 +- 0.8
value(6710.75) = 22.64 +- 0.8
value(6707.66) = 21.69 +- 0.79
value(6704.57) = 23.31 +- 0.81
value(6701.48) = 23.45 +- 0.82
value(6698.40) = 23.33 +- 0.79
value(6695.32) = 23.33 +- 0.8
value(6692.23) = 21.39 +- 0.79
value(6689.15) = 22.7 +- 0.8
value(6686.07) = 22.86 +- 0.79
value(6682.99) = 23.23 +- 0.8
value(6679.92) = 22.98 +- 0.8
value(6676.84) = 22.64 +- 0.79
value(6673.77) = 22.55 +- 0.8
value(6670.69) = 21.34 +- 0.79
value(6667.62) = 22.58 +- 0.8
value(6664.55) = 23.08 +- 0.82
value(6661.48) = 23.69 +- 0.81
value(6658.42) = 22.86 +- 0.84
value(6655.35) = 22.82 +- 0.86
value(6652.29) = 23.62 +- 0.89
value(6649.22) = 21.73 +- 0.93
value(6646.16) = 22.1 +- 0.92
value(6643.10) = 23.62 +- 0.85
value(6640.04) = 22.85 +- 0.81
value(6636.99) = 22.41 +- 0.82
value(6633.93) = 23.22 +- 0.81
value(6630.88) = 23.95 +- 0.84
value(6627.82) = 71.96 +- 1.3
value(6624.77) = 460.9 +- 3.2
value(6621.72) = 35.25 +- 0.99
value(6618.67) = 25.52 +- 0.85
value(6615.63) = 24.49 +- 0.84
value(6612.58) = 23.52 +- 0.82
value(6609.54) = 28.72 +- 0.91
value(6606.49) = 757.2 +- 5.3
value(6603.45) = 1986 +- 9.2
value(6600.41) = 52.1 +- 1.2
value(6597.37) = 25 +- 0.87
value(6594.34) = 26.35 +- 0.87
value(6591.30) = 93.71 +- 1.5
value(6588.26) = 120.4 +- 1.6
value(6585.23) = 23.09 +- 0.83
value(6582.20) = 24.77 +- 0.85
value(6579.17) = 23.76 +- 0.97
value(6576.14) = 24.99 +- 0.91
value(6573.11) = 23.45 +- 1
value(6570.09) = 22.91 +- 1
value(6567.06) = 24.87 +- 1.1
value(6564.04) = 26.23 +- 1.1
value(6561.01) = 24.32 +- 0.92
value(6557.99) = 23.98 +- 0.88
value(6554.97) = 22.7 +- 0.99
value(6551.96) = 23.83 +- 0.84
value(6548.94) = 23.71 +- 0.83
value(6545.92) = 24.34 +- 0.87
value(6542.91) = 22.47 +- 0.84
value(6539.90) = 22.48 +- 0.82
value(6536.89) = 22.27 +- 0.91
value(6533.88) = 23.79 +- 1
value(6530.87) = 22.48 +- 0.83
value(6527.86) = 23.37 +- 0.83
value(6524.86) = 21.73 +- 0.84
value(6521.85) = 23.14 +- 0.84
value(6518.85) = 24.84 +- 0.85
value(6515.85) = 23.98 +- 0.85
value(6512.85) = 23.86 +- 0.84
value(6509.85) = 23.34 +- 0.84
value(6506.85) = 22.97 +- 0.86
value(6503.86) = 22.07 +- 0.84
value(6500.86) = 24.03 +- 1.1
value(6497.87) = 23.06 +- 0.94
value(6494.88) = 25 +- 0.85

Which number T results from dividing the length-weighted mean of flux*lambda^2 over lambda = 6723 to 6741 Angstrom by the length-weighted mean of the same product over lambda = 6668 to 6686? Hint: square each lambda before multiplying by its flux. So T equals 1.0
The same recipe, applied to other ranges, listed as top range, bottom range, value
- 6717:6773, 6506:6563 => 2.07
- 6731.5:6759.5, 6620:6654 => 0.58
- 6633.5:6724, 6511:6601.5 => 0.81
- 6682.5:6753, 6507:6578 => 1.06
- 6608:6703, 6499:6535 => 1.75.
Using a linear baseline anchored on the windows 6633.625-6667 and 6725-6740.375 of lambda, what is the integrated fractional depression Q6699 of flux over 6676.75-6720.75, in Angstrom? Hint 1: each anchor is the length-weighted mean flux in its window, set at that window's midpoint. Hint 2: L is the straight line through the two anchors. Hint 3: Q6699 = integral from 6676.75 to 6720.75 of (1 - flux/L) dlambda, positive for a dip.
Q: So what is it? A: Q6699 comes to -2.8 Angstrom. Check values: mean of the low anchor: 22.9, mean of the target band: 24.1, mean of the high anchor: 22.4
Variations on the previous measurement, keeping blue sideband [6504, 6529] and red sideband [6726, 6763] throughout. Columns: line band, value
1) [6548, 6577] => 4.00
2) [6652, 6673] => 8.40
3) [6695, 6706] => 4.86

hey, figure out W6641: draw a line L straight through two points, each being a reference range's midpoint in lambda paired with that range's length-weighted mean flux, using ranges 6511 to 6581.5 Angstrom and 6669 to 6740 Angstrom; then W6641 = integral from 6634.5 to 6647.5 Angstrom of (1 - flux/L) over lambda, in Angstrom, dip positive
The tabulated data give 0.53 Angstrom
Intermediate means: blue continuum 23.6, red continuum 23.8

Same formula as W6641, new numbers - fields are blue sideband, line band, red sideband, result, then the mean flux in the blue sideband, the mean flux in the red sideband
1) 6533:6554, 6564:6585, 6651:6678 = -1.0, 23.2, 22.8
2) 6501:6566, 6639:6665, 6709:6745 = 1.5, 23.4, 24.9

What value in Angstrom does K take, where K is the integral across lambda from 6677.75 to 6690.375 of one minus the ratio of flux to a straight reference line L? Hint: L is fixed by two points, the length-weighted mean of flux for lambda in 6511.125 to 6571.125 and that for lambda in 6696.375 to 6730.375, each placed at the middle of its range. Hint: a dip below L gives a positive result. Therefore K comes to 1.0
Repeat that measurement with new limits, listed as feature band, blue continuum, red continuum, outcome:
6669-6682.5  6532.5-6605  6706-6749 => 7.85 Angstrom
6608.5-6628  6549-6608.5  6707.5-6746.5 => 4.36 Angstrom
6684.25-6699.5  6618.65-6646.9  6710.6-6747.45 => 7.52 Angstrom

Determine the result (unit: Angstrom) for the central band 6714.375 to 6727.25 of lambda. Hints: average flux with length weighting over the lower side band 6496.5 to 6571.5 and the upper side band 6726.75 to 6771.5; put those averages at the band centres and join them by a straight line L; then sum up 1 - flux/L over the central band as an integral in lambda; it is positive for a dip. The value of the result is 3.7 Angstrom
